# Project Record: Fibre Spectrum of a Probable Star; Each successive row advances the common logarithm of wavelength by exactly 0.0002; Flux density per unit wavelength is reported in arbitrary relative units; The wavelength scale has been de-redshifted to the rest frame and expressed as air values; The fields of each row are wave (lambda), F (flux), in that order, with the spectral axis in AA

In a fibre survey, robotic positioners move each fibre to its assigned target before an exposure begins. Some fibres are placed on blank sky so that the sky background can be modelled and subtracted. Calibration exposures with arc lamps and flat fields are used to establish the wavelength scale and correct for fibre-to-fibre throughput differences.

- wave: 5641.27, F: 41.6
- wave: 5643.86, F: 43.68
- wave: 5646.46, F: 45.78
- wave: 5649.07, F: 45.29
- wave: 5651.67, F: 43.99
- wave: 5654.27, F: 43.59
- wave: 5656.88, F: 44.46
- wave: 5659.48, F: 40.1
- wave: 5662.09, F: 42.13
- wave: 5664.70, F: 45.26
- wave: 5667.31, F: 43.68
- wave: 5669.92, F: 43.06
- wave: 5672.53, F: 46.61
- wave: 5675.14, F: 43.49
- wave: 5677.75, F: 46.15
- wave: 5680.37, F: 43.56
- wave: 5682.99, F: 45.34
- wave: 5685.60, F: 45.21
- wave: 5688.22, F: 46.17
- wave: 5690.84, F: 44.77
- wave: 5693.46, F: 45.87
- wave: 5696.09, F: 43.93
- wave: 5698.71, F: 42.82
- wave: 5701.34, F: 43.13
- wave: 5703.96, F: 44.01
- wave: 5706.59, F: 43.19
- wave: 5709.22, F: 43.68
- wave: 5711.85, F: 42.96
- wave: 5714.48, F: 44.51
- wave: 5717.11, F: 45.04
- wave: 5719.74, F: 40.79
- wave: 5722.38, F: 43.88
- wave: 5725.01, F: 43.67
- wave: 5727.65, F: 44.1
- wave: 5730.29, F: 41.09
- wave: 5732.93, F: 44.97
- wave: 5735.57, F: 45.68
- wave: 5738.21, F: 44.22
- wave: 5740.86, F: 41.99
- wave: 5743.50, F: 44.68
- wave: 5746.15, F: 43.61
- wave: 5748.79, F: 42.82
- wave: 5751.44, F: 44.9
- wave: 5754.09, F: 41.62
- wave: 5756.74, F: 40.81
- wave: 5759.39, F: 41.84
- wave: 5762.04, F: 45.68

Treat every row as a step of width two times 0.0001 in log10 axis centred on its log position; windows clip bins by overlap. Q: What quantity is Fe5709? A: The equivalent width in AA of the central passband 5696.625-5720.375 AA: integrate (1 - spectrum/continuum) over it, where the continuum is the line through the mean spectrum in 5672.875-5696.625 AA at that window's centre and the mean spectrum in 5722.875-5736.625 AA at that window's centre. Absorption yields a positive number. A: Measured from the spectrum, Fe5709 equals 0.5 AA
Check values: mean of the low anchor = 45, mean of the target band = 43.5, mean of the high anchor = 43.9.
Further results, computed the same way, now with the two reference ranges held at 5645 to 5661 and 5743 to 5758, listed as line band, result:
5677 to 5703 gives -0.7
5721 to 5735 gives -0.1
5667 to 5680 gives -0.3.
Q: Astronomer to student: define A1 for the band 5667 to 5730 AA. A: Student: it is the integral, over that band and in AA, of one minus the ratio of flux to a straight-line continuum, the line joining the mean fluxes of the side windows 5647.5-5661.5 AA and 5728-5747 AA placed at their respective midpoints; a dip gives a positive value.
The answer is -0.72 AA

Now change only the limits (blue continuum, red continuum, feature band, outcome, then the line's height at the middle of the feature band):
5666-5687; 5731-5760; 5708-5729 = 0.1 AA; 43.9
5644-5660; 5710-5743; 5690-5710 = -0.1 AA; 43.8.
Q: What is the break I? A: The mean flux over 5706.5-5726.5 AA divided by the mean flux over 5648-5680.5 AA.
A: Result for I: 0.99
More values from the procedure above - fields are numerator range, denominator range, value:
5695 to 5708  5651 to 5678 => 0.99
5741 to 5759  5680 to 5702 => 0.96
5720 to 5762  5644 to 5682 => 0.98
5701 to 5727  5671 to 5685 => 0.97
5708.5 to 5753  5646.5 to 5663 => 1.00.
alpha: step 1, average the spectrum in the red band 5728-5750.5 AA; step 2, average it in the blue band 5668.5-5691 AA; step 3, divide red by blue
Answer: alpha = 0.97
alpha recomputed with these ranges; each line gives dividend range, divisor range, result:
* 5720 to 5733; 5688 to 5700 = 0.97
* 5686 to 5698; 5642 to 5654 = 1.01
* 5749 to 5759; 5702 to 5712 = 0.98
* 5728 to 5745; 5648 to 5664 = 1.01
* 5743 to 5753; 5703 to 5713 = 1.01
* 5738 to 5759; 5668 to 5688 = 0.96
